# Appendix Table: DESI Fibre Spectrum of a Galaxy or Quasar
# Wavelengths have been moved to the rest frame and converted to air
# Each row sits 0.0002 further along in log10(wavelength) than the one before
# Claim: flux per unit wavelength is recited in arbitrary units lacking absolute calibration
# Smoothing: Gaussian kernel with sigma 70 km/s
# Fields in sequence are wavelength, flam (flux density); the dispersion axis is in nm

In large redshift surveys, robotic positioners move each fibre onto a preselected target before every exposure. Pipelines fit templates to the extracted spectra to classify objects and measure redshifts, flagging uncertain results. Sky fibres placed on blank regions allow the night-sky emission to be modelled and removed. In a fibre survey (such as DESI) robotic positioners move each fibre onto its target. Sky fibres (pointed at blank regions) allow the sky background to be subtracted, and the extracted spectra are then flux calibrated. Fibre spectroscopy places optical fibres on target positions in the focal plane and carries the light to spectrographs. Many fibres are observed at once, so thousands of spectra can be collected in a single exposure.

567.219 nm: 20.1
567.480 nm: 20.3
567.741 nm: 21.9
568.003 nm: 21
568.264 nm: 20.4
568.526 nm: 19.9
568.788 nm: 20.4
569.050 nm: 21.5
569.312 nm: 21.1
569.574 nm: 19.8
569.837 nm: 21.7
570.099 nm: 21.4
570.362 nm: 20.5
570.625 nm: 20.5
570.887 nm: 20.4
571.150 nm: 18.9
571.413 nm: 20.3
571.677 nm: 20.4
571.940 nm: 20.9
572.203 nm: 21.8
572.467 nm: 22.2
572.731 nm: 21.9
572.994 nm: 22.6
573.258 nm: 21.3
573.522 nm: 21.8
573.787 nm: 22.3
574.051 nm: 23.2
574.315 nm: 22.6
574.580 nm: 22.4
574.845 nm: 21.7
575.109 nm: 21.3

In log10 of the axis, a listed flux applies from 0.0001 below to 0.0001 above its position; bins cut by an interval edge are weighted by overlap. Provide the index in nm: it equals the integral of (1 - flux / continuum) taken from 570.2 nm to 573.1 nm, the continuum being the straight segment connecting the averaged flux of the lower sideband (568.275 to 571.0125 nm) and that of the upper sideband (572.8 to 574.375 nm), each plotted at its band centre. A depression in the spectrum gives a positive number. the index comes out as 0.078 nm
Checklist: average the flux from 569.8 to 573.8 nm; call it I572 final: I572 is 21.1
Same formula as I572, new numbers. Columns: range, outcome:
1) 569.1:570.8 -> 20.9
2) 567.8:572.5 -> 20.7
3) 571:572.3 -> 20.4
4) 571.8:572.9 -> 21.7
